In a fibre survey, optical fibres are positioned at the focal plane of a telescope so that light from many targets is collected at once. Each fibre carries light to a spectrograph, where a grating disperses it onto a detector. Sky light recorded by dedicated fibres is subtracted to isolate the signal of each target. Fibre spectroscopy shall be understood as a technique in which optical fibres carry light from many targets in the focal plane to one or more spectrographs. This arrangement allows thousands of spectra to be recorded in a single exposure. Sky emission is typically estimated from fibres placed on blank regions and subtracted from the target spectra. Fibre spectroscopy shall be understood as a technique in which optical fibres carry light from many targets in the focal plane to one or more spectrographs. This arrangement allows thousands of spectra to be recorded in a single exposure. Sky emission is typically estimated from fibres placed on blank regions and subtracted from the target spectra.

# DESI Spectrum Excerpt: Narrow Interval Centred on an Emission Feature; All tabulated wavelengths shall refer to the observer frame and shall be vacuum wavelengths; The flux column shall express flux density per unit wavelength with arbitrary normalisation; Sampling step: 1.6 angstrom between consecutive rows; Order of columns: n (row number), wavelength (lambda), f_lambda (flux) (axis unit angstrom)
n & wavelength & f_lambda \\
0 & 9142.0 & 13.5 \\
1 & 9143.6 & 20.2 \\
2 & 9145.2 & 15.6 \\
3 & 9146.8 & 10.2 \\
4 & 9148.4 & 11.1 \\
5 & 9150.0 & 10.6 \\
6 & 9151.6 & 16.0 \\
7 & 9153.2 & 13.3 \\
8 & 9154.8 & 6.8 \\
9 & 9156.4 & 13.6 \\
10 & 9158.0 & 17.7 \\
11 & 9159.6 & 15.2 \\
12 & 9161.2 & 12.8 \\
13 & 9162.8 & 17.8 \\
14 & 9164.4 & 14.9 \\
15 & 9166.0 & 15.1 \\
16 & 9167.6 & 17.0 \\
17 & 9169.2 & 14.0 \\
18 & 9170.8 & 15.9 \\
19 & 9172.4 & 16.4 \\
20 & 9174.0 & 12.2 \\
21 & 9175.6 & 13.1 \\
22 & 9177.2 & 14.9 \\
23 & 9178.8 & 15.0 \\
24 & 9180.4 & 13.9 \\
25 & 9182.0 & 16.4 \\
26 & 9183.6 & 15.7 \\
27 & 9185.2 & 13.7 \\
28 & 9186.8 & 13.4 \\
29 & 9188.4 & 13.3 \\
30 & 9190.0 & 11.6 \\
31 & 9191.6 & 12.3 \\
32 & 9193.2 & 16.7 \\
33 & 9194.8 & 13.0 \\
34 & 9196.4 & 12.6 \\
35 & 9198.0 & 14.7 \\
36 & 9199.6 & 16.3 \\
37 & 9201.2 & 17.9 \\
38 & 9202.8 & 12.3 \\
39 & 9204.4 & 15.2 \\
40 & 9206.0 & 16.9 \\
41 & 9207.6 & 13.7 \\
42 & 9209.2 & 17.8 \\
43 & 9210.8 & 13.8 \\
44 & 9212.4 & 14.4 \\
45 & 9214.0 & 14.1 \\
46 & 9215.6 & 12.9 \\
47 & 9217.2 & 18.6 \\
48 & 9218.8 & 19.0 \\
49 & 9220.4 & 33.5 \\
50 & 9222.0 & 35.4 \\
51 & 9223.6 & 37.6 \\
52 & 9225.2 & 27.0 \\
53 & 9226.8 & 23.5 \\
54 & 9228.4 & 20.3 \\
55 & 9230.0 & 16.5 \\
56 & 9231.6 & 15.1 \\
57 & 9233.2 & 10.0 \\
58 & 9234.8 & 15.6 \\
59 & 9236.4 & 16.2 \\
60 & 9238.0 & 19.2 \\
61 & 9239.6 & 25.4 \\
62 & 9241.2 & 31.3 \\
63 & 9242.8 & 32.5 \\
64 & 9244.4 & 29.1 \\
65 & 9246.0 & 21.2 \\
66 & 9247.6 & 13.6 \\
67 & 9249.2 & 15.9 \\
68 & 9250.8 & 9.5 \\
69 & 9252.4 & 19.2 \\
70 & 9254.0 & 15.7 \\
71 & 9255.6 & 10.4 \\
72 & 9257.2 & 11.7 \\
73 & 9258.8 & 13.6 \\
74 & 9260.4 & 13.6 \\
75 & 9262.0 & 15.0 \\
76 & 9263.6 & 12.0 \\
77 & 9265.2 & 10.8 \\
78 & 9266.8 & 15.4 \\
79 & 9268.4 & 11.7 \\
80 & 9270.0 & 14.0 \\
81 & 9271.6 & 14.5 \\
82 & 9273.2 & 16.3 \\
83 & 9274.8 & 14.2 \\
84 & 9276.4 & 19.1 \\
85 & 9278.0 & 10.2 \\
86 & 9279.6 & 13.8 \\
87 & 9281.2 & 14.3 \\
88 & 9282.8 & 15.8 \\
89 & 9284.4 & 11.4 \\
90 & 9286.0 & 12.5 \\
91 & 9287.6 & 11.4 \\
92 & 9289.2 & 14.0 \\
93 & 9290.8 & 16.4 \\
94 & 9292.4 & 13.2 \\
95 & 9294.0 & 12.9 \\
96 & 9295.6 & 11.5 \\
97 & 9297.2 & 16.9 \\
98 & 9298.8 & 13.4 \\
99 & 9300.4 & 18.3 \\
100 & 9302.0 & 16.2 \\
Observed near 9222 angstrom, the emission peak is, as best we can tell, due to [S II] 6716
